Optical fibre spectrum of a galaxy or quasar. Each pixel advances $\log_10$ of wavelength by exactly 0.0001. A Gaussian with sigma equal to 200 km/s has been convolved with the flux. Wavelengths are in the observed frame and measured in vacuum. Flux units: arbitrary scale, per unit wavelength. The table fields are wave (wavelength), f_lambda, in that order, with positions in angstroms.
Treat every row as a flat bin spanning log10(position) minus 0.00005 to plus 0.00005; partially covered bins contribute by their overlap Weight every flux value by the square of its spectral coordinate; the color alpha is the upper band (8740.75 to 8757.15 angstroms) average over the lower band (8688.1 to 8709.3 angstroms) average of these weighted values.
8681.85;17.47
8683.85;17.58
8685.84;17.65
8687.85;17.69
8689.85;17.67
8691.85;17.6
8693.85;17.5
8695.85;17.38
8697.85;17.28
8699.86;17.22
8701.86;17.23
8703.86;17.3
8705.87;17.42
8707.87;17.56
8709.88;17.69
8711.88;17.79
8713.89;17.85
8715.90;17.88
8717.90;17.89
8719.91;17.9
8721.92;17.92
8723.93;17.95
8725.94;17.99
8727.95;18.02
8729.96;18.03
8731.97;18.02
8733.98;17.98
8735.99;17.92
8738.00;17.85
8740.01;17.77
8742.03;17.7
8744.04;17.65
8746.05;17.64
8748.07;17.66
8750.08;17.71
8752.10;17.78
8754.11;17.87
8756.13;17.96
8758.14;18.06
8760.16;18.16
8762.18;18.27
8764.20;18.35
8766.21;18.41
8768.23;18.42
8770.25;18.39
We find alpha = 1.03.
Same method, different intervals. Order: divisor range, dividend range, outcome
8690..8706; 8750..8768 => 1.06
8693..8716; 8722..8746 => 1.03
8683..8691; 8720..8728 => 1.03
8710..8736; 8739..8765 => 1.00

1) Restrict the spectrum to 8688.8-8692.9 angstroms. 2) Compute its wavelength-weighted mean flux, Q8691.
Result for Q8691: 17.6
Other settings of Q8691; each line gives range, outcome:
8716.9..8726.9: 17.9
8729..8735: 18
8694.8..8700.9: 17.3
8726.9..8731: 18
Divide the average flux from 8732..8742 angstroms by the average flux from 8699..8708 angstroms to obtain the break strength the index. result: 1.0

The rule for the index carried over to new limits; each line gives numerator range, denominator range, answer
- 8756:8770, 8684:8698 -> 1.04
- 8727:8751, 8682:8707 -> 1.02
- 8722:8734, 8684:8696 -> 1.02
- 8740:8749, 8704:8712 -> 1.01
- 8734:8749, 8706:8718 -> 1.00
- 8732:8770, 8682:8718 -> 1.02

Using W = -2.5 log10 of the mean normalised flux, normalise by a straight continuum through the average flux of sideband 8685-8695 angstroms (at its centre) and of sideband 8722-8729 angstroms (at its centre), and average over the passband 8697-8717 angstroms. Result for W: 0.02 mag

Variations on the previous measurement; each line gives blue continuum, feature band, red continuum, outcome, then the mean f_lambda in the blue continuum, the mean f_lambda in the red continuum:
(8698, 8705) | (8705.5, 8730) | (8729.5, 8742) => -0.02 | 17.2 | 17.9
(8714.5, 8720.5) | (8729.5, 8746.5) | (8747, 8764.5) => 0.00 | 17.9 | 18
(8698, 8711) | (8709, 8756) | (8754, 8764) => -0.01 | 17.4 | 18.1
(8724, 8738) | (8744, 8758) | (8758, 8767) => 0.02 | 18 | 18.3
